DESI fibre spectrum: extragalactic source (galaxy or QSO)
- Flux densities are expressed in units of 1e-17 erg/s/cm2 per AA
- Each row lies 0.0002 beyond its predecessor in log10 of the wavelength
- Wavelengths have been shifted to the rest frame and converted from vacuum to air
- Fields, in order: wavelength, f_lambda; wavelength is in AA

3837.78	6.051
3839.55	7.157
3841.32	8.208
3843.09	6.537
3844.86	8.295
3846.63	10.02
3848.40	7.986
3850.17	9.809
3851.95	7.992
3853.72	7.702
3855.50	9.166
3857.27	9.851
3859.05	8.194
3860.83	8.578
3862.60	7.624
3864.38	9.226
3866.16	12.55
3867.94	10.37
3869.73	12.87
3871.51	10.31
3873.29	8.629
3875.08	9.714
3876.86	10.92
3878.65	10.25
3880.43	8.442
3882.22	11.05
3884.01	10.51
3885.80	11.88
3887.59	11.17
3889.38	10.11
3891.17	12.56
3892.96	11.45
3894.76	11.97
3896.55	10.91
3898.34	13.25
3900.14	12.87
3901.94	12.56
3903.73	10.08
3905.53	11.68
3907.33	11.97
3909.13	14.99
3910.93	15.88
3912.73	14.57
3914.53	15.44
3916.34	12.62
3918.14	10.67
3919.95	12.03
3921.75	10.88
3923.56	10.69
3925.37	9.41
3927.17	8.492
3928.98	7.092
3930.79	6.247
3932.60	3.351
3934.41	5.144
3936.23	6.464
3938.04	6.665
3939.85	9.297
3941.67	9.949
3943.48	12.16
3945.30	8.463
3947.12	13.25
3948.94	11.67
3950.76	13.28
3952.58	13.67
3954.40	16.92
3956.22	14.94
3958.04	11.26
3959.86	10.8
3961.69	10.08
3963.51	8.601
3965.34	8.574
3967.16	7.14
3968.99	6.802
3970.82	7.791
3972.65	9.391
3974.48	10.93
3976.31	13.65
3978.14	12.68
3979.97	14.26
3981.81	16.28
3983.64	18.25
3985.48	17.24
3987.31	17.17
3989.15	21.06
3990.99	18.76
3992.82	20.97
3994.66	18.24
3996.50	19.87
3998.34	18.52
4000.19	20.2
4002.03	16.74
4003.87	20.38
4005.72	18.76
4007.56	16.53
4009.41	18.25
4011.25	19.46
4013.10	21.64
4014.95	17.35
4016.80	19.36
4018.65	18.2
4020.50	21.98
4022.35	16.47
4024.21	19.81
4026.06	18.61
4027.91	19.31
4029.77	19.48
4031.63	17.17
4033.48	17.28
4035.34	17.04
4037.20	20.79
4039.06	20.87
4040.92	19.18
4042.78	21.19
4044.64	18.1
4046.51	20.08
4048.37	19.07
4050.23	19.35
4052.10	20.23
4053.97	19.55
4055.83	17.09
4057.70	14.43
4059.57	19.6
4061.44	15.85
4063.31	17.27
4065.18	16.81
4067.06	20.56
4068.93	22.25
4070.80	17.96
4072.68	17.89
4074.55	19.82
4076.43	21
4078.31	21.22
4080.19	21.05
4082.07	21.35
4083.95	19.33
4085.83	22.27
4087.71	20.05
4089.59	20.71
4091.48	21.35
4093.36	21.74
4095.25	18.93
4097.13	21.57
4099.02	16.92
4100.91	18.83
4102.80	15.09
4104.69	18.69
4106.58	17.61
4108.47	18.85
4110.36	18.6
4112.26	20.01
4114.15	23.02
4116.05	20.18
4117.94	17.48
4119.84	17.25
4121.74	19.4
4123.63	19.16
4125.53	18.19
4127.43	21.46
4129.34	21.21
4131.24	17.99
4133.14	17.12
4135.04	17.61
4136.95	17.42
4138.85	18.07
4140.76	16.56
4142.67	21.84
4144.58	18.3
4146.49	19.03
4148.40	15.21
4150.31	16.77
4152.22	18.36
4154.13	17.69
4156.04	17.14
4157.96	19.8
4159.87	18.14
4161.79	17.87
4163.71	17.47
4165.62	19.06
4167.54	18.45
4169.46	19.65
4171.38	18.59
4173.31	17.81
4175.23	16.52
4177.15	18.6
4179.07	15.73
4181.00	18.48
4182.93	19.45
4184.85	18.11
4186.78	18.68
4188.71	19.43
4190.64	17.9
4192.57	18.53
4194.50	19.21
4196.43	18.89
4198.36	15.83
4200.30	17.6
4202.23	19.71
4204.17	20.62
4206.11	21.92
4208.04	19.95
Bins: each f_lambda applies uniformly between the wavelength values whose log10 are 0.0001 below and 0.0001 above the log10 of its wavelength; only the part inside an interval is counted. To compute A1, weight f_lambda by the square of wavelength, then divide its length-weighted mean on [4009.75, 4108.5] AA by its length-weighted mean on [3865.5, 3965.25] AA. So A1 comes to 1.9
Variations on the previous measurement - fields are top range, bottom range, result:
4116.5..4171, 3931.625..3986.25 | 1.84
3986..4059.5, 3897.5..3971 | 1.85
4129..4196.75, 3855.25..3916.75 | 1.85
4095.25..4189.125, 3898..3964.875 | 1.87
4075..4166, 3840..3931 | 2.03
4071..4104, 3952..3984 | 1.81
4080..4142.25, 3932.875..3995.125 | 1.68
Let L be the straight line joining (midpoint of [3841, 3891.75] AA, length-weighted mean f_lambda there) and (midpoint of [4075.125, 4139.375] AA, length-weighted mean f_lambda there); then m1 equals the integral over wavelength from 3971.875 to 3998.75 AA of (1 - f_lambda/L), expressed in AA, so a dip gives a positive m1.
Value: -3.6 AA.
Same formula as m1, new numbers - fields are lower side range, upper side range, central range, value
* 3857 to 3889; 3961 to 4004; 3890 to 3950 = 6.0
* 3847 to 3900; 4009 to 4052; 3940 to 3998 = 8.9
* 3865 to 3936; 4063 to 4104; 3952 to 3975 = 5.6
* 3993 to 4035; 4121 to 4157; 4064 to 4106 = -2.7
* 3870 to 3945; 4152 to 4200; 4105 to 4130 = -4.3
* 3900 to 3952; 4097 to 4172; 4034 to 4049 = -4.5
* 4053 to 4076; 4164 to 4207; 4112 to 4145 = -1.0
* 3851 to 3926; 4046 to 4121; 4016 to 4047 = -3.7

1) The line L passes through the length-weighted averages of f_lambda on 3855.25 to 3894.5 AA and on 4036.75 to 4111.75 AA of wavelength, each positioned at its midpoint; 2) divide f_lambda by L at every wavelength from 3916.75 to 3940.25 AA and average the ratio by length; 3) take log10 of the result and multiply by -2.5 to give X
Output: 0.46 mag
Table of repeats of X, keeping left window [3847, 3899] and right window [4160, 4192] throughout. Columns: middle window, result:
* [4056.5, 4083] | -0.23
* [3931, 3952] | 0.31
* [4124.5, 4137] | -0.11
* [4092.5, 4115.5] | -0.17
